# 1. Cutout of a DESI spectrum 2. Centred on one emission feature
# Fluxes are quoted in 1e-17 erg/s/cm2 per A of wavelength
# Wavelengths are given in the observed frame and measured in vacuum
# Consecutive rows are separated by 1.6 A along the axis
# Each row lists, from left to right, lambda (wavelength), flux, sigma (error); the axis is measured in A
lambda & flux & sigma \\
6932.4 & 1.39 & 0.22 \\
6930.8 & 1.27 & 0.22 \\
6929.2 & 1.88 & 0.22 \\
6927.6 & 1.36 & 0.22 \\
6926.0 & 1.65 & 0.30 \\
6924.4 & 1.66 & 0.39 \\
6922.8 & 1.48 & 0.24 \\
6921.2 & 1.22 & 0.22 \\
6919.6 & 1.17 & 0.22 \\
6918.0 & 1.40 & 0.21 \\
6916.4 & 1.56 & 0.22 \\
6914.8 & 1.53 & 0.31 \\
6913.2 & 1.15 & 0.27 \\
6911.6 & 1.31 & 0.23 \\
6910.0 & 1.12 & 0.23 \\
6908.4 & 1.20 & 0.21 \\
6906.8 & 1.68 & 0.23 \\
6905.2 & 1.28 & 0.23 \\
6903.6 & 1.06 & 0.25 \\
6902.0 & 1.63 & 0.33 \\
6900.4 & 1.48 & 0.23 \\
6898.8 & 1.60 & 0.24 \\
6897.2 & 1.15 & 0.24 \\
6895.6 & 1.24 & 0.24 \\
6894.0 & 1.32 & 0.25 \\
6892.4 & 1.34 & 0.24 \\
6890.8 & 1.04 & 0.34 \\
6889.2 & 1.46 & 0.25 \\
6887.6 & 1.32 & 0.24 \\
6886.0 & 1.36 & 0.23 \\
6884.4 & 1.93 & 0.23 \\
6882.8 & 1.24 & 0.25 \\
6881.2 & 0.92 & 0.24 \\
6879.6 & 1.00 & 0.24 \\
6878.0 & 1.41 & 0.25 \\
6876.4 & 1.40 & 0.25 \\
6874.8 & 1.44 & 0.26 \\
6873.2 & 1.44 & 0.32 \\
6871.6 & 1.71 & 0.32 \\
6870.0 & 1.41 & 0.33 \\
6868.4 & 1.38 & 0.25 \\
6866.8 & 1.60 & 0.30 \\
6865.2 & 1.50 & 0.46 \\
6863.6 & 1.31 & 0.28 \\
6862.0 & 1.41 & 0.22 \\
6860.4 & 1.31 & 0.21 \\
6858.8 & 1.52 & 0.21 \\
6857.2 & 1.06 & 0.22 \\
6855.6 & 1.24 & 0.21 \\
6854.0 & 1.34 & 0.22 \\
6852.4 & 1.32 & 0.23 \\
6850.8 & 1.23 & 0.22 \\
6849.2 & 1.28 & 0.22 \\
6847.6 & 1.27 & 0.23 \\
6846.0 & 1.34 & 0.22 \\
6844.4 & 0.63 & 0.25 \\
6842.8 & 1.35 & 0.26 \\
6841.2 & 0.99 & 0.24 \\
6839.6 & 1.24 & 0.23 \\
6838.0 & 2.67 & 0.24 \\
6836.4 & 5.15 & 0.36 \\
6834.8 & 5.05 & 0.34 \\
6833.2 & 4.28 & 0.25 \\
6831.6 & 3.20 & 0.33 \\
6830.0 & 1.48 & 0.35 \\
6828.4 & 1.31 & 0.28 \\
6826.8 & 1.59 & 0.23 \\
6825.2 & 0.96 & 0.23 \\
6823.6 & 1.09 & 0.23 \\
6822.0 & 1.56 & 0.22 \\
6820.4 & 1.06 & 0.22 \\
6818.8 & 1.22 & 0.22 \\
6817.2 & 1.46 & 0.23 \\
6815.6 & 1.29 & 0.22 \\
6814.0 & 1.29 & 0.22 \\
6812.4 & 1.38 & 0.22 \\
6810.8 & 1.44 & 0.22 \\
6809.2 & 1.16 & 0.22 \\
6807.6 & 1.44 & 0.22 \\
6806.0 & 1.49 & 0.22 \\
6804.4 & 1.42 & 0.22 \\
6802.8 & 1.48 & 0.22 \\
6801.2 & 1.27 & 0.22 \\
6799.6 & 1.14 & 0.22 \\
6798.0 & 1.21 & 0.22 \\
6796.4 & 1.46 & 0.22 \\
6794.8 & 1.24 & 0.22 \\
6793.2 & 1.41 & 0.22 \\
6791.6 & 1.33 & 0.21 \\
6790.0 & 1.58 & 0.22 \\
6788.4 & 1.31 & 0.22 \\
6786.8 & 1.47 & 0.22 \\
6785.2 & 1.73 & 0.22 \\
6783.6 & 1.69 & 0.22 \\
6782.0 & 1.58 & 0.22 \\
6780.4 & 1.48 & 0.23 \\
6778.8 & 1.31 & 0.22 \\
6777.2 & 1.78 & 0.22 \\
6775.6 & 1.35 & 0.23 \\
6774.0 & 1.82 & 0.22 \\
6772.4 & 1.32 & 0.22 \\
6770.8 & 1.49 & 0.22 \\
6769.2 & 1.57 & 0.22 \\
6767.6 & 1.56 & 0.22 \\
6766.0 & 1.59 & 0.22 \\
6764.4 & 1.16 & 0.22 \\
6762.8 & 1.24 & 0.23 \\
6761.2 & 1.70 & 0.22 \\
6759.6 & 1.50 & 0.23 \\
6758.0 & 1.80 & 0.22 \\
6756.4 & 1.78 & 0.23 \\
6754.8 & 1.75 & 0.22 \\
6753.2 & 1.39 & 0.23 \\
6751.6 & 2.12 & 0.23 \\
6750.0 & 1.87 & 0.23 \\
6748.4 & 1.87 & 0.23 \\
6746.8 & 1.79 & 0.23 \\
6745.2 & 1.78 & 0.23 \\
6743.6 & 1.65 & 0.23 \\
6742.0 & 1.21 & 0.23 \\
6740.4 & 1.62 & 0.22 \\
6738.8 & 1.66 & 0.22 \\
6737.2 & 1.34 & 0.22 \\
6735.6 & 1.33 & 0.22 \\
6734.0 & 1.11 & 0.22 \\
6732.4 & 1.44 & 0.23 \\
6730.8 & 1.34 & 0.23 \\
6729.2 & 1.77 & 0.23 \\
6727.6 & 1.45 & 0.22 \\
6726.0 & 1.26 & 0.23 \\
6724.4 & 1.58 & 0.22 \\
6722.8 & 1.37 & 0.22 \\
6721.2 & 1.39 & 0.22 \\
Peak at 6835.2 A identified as Hbeta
